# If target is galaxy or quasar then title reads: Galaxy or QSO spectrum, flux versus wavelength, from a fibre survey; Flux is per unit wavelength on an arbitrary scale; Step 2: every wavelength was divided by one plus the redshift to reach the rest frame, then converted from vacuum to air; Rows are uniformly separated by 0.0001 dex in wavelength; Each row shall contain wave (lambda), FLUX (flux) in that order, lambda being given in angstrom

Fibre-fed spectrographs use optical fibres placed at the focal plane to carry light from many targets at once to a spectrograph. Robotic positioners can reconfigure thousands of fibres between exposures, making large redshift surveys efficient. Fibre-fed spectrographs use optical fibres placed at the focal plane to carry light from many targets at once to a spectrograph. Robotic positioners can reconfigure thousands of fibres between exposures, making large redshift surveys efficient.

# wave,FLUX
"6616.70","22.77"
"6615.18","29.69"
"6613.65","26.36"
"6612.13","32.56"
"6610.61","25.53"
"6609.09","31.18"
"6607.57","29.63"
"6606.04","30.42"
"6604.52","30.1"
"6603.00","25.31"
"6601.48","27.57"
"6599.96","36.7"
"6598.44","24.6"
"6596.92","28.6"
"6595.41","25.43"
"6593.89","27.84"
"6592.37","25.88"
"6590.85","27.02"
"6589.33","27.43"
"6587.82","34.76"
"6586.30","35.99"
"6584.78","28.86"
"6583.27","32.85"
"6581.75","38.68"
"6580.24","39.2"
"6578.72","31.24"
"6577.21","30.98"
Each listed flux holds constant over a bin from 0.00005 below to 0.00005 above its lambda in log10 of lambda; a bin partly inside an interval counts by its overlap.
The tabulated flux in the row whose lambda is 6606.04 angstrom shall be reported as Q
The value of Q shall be 30.42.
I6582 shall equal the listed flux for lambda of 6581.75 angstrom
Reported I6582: 38.68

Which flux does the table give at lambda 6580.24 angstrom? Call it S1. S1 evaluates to 39.2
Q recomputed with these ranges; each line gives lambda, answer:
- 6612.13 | 32.56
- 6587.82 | 34.76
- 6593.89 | 27.84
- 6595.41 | 25.43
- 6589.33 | 27.43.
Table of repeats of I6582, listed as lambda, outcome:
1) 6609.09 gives 31.18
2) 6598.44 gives 24.6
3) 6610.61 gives 25.53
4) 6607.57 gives 29.63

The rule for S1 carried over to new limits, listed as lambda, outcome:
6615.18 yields 29.69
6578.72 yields 31.24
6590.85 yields 27.02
